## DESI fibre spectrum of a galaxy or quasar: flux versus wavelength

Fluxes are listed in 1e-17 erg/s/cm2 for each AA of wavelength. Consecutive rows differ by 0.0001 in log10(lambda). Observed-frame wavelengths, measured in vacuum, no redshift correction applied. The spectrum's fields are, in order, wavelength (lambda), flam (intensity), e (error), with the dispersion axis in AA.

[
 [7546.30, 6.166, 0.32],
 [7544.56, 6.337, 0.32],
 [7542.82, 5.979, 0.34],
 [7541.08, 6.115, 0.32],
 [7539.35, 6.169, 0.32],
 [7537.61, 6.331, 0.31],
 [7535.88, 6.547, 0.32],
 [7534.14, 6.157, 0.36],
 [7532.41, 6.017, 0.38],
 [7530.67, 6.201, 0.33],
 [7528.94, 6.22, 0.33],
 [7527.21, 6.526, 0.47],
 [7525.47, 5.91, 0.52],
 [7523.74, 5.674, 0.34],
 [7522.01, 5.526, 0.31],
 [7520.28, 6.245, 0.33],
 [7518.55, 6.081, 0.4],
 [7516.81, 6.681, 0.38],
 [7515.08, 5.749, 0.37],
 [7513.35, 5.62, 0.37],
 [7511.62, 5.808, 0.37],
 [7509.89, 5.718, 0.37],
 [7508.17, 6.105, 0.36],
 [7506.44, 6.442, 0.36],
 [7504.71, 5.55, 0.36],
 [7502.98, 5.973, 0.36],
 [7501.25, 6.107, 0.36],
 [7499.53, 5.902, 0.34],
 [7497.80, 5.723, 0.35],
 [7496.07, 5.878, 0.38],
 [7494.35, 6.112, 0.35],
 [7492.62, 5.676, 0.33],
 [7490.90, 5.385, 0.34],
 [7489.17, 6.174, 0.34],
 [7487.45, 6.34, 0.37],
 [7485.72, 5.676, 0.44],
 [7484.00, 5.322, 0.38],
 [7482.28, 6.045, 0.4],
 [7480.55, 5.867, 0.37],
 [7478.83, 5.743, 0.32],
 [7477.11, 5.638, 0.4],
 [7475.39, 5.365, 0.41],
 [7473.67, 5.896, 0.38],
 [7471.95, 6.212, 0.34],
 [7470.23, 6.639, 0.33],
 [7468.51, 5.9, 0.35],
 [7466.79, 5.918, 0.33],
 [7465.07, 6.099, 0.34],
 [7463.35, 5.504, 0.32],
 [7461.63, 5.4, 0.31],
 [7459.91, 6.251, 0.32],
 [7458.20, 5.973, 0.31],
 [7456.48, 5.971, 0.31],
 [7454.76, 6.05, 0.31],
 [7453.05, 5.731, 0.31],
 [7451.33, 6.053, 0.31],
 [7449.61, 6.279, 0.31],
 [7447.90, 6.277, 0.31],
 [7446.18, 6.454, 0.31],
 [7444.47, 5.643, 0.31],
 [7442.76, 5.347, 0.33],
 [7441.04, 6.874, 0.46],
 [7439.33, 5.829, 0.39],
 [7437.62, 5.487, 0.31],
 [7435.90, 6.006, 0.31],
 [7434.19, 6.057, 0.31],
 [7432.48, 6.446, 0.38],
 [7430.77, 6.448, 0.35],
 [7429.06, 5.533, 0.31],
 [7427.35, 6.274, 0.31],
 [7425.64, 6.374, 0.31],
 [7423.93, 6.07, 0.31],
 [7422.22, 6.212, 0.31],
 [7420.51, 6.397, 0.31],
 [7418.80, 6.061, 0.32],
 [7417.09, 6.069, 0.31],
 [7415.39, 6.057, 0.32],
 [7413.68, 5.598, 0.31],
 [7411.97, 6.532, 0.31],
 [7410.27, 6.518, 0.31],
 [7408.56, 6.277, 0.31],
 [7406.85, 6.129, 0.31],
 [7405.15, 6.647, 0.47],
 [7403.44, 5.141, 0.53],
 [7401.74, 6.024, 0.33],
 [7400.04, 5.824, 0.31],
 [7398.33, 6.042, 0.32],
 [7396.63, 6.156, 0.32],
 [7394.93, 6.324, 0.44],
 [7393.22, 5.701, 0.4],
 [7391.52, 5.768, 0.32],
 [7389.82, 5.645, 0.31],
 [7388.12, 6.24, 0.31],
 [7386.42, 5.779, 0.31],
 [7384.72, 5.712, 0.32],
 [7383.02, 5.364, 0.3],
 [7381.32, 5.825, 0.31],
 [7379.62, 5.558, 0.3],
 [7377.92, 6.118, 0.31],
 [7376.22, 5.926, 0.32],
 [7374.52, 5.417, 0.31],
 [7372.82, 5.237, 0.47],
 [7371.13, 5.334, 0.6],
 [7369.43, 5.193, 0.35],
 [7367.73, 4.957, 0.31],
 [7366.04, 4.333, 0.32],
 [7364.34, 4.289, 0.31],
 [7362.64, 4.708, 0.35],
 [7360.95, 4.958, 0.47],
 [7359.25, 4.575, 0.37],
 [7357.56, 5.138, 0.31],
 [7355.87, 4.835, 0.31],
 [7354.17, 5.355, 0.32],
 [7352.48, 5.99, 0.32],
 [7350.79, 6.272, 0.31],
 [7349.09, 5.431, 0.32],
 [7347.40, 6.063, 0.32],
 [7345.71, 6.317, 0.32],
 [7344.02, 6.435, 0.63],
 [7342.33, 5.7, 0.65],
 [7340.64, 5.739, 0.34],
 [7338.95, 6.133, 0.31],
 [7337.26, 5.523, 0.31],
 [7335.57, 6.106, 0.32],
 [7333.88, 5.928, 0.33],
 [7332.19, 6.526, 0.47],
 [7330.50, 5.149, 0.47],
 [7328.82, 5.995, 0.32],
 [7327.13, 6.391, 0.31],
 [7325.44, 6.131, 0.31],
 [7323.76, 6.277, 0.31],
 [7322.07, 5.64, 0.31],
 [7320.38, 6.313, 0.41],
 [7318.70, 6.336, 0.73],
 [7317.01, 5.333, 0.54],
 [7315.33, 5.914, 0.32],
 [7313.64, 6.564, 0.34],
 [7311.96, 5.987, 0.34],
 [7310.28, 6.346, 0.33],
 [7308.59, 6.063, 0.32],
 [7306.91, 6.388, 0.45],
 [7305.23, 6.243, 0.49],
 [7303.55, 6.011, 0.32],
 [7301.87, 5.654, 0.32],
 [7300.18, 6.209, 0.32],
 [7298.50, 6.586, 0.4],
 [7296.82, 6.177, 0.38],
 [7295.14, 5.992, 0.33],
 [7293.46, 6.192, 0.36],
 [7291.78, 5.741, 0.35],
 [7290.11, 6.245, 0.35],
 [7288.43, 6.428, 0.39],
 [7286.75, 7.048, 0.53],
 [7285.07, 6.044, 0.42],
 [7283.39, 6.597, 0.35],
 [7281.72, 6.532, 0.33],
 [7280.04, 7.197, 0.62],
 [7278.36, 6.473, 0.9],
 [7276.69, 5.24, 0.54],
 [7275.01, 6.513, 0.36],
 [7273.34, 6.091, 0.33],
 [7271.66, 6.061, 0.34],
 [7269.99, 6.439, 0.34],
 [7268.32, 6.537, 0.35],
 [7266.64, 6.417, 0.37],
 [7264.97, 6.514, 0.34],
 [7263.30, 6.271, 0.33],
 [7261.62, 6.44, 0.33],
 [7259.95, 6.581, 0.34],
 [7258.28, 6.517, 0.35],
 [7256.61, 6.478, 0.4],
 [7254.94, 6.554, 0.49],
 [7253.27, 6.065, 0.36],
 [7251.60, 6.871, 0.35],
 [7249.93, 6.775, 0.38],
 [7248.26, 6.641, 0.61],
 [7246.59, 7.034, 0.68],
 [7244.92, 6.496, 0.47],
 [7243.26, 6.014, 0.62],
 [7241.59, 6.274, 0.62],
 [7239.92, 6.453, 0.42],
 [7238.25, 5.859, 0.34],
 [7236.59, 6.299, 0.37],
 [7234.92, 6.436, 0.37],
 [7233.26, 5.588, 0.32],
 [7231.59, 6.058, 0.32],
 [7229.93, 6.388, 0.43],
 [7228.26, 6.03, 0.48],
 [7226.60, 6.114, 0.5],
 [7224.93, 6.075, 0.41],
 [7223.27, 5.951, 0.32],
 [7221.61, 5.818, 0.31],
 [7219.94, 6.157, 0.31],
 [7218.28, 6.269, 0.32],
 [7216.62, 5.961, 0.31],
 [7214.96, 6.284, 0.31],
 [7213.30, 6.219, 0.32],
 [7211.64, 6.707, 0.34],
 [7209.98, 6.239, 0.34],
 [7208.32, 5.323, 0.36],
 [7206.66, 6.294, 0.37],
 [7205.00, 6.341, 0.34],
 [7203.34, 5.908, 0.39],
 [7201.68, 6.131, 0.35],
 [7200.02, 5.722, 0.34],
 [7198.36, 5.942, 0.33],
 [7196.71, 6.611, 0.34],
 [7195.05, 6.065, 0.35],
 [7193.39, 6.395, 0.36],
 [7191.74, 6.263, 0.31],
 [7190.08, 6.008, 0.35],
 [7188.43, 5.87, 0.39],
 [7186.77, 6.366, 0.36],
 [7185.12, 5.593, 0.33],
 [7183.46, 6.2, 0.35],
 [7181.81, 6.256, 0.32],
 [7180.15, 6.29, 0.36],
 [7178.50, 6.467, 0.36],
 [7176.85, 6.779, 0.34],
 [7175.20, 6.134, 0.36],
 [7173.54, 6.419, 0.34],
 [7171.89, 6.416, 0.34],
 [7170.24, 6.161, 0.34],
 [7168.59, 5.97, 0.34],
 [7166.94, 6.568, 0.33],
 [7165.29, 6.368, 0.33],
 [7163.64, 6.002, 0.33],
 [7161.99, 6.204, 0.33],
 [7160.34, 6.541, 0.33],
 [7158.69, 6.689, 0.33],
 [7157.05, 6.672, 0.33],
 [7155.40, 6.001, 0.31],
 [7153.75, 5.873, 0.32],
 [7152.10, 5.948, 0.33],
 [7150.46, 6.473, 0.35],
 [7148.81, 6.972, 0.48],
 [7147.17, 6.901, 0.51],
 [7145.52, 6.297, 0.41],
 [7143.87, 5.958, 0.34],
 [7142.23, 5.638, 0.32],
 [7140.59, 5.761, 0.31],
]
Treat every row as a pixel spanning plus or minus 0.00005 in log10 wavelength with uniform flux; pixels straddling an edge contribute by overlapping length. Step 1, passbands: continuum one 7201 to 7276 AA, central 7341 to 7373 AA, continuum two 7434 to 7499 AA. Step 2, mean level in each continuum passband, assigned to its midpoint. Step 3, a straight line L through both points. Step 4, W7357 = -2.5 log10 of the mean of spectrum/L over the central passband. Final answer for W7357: 0.14 mag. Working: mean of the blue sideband 6.28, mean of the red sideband 5.91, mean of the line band 5.33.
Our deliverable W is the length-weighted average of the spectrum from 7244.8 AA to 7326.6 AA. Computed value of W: 6.31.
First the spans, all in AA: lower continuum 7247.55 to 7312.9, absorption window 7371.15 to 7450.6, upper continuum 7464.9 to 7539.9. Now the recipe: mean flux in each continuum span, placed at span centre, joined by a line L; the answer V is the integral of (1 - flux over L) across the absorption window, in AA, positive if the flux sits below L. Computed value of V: 1.75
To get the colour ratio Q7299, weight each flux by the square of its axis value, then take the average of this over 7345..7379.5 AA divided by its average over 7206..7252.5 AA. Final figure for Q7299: 0.9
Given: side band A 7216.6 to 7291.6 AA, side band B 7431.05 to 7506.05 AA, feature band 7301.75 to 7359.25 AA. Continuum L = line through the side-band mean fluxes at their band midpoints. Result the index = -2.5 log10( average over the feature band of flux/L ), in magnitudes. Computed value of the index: 0.046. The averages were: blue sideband 6.33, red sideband 5.93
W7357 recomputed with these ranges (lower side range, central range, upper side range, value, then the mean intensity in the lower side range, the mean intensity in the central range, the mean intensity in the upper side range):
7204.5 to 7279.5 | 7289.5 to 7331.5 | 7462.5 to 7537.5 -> 0.02 mag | 6.27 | 6.08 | 5.95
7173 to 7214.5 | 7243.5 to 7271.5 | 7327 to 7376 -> -0.11 mag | 6.18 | 6.52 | 5.51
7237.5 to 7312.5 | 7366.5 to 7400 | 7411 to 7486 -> 0.08 mag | 6.34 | 5.69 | 5.99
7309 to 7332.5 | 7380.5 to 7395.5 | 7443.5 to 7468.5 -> 0.04 mag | 6.05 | 5.81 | 5.97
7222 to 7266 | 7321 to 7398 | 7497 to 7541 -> 0.10 mag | 6.33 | 5.65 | 6.04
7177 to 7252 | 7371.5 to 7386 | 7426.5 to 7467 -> 0.08 mag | 6.2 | 5.64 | 6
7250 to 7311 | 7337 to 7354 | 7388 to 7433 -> 0.05 mag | 6.33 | 5.95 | 6.09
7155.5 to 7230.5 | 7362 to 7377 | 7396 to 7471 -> 0.21 mag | 6.2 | 5.04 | 6.06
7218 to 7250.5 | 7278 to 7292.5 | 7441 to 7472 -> -0.05 mag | 6.23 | 6.48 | 6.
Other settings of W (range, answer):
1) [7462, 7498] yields 5.86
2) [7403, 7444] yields 6.1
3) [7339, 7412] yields 5.66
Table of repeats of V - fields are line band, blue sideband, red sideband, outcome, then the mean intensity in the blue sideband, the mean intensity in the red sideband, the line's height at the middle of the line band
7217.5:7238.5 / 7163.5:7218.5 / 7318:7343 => 0.2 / 6.19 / 5.99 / 6.14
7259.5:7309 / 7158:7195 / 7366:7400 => -2.9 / 6.26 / 5.67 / 5.95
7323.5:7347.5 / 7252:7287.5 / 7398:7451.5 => 1.0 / 6.41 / 6.09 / 6.28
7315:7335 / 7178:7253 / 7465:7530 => 0.3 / 6.2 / 5.93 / 6.1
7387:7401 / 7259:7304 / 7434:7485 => 0.2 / 6.31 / 5.93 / 6.07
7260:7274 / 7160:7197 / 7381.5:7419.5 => -0.5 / 6.25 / 5.98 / 6.14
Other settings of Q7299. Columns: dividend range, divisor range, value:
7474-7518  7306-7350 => 1.02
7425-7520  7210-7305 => 1.00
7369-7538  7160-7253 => 1.02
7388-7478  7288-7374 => 1.07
